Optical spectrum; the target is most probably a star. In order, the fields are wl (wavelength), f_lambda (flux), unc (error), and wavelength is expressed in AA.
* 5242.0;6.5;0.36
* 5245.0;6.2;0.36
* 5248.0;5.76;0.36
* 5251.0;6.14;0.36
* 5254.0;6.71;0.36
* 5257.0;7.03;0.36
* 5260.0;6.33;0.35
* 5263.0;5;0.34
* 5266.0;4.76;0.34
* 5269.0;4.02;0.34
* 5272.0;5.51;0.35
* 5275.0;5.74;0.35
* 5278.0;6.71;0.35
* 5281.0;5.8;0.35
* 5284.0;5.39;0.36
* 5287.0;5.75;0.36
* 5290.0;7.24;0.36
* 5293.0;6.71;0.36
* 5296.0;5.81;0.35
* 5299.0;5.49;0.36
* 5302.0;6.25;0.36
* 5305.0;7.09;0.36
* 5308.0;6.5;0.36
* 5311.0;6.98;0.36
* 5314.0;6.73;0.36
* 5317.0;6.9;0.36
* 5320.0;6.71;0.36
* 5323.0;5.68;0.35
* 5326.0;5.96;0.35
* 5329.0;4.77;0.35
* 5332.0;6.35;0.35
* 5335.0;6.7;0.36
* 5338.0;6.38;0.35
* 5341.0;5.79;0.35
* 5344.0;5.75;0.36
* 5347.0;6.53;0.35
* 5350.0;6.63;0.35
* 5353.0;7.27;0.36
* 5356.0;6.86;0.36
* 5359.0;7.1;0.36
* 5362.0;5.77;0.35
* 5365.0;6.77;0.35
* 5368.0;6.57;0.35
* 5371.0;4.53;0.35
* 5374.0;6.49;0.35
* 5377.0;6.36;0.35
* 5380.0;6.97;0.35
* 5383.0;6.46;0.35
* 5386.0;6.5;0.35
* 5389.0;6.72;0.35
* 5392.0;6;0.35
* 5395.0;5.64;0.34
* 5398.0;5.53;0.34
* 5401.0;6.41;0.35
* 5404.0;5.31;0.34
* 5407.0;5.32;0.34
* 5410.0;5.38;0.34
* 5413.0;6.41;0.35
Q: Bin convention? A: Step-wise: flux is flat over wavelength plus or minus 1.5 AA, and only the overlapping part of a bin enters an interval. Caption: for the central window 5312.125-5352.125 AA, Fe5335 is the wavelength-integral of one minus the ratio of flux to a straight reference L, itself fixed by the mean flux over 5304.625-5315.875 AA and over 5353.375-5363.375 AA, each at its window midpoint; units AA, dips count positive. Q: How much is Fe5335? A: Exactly 2.9 AA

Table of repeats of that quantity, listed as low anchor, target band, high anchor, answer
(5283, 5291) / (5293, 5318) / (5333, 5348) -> -1.3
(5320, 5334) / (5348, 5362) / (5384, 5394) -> -1.7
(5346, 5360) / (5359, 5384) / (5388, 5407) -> 0.6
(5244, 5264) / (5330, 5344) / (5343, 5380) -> 0.4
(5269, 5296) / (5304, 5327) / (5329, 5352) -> -1.7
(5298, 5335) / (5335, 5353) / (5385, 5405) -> -0.4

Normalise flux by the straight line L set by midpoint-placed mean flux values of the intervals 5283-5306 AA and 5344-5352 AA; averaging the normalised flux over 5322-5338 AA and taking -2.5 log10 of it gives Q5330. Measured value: 0.08 mag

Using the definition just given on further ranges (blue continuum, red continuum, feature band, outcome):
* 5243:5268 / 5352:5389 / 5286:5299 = -0.03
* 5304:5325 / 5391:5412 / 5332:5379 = -0.03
